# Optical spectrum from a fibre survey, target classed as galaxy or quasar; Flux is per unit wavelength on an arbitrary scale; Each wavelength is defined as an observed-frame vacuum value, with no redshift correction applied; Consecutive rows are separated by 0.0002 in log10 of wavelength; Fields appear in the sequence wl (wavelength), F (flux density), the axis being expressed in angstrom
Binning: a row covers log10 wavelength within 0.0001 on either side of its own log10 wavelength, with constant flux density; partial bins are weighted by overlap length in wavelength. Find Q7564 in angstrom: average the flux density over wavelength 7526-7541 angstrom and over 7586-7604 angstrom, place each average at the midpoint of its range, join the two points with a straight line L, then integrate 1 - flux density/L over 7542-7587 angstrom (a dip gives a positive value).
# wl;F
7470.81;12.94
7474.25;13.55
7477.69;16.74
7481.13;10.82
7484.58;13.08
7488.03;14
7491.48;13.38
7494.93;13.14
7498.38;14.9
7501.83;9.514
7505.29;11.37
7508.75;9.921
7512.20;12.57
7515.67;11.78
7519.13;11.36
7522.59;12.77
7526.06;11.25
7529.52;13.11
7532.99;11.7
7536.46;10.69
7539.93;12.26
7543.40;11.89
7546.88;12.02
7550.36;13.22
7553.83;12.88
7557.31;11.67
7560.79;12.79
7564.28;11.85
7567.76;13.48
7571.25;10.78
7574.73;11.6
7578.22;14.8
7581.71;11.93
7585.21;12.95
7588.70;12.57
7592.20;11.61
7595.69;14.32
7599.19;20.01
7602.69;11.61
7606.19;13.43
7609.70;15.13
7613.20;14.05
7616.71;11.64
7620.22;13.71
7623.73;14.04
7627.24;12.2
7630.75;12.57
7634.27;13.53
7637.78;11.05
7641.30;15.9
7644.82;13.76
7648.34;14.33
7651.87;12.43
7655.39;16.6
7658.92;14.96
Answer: 1.7 angstrom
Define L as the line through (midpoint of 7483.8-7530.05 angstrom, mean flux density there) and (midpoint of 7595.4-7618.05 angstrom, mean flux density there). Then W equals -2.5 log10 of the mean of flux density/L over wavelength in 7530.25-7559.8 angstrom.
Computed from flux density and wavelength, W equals 0.083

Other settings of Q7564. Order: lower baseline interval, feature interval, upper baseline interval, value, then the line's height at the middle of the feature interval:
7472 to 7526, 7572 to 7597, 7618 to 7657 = 0.9 angstrom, 13.2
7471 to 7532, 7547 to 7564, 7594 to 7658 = 0.8 angstrom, 13.1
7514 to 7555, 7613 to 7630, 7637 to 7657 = 0.8 angstrom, 13.7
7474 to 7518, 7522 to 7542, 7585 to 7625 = 1.7 angstrom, 13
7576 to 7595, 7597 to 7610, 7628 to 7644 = -2.0 angstrom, 13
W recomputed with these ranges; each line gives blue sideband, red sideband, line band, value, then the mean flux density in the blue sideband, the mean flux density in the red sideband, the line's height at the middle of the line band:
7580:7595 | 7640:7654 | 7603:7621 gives -0.026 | 12.4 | 14.1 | 13.1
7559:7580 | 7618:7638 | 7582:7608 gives -0.078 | 12.5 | 13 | 12.7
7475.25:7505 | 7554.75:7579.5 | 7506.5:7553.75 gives 0.072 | 13.1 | 12.4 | 12.7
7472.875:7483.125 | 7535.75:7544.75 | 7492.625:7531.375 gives 0.054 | 13.7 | 11.7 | 12.6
